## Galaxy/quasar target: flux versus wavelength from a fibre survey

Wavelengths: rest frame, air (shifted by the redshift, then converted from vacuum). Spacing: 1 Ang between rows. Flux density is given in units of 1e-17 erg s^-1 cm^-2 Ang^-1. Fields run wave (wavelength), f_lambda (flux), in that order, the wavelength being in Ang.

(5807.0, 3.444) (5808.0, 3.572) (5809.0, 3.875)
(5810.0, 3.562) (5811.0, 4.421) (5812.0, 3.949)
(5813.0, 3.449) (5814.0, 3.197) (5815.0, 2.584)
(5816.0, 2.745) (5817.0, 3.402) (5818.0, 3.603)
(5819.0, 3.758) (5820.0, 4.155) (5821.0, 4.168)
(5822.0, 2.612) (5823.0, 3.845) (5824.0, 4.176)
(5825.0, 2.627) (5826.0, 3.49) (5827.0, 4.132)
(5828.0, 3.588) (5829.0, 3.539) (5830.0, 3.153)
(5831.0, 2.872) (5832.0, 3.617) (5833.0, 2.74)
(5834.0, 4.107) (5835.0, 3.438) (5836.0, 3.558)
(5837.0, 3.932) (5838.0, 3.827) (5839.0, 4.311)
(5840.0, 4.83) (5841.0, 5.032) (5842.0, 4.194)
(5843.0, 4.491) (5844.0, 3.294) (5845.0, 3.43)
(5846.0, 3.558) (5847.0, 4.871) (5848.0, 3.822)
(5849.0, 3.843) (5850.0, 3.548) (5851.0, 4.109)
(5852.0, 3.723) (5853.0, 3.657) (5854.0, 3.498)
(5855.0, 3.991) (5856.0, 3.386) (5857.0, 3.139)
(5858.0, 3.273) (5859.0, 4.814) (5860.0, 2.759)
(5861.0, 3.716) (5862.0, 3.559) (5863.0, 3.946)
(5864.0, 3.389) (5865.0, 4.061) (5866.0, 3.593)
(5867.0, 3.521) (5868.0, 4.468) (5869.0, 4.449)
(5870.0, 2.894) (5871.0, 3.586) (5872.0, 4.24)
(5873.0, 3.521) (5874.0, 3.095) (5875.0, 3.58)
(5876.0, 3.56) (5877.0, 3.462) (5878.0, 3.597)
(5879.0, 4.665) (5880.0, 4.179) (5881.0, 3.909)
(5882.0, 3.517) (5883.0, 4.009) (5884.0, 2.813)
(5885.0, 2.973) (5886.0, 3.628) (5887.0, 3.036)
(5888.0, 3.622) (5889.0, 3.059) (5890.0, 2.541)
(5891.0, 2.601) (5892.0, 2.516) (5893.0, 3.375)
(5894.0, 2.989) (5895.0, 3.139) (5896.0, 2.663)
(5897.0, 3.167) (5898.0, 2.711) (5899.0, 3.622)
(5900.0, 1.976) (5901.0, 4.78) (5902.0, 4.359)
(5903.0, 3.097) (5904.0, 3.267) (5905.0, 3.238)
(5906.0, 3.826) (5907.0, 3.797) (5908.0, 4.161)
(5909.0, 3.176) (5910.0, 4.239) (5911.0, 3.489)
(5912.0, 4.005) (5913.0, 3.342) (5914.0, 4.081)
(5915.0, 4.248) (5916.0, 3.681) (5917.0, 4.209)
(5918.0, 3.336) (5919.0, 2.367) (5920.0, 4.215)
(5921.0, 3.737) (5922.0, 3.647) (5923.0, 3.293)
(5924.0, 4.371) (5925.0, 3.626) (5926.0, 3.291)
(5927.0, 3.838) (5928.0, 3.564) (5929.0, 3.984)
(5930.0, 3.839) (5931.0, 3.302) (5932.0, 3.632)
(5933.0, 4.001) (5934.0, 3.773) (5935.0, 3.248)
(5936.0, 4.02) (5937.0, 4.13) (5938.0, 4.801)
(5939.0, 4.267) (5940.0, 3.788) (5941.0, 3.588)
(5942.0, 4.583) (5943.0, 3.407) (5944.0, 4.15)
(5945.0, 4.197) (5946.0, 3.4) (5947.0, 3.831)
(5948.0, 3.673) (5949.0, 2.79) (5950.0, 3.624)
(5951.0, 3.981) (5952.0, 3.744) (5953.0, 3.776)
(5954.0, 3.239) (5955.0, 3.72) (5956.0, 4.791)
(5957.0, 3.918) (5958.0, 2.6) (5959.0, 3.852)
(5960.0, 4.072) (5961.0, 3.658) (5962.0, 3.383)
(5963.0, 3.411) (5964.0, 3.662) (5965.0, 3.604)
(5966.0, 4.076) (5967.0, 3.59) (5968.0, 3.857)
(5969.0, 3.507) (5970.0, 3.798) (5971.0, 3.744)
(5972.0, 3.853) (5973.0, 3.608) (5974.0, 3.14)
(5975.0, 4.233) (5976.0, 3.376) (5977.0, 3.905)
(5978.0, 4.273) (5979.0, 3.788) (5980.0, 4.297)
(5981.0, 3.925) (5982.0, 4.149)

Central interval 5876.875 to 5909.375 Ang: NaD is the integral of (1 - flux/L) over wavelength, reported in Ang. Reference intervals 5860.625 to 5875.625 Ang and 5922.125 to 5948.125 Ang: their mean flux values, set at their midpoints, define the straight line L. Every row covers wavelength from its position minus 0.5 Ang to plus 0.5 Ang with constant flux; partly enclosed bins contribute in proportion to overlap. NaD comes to 3.2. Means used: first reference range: 3.71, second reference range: 3.83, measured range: 3.38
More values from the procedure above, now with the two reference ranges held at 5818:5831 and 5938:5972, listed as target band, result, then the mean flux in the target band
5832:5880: -2.3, 3.79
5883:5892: 1.5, 3.06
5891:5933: 1.8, 3.54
